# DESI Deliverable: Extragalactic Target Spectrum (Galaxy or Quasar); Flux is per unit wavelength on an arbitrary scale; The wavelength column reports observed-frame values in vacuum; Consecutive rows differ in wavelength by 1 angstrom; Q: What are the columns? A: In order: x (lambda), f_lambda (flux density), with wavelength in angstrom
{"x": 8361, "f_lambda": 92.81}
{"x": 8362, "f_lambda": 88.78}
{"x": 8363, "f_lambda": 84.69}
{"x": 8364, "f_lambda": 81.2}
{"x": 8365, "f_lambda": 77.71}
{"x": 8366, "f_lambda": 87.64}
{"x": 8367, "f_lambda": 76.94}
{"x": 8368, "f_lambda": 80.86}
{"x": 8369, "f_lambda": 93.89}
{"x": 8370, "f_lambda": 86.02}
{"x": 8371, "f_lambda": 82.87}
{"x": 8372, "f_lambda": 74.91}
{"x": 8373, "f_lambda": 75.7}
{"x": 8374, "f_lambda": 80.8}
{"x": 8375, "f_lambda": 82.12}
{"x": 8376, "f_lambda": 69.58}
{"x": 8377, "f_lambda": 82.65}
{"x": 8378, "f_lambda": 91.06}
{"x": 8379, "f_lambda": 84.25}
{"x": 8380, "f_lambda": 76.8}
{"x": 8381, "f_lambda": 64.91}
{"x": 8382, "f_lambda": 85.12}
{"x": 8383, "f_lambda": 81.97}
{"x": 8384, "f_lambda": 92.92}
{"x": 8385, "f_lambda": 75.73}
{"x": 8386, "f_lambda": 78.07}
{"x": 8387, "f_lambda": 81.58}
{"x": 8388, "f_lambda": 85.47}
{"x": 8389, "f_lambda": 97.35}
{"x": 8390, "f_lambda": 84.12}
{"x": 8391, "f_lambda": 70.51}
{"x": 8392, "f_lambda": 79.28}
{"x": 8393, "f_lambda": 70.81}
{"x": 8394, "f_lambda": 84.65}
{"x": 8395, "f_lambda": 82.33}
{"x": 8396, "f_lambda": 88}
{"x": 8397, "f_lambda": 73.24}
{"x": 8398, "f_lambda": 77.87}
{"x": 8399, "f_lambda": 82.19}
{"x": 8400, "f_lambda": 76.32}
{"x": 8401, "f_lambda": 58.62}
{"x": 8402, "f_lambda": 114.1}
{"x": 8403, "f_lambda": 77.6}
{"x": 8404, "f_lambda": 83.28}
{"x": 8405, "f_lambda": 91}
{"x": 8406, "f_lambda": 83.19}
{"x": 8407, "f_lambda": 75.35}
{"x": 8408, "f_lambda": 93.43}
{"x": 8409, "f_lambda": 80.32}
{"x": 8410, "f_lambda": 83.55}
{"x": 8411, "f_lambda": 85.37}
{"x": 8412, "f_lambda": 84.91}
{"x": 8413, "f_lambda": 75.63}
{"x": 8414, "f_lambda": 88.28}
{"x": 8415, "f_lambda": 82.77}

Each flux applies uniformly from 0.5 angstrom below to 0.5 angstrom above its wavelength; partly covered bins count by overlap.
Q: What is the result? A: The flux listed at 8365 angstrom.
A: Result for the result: 77.71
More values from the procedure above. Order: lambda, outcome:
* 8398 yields 77.87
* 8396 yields 88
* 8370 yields 86.02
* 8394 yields 84.65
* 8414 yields 88.28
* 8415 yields 82.77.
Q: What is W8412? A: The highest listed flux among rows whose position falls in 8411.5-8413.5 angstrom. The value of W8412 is 84.91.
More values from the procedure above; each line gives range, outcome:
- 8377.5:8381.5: 91.06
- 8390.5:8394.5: 84.65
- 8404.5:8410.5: 93.43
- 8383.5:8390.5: 97.35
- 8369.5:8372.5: 86.02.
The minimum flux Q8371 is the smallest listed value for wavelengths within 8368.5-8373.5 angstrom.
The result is 74.91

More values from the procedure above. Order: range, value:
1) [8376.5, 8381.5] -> 64.91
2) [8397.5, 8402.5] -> 58.62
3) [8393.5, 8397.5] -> 73.24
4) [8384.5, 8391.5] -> 70.51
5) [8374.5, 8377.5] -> 69.58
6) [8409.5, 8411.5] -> 83.55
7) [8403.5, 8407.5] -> 75.35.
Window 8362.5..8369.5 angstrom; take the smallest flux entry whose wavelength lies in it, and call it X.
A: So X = 76.94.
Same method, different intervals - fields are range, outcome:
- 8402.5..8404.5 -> 77.6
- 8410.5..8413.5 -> 75.63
